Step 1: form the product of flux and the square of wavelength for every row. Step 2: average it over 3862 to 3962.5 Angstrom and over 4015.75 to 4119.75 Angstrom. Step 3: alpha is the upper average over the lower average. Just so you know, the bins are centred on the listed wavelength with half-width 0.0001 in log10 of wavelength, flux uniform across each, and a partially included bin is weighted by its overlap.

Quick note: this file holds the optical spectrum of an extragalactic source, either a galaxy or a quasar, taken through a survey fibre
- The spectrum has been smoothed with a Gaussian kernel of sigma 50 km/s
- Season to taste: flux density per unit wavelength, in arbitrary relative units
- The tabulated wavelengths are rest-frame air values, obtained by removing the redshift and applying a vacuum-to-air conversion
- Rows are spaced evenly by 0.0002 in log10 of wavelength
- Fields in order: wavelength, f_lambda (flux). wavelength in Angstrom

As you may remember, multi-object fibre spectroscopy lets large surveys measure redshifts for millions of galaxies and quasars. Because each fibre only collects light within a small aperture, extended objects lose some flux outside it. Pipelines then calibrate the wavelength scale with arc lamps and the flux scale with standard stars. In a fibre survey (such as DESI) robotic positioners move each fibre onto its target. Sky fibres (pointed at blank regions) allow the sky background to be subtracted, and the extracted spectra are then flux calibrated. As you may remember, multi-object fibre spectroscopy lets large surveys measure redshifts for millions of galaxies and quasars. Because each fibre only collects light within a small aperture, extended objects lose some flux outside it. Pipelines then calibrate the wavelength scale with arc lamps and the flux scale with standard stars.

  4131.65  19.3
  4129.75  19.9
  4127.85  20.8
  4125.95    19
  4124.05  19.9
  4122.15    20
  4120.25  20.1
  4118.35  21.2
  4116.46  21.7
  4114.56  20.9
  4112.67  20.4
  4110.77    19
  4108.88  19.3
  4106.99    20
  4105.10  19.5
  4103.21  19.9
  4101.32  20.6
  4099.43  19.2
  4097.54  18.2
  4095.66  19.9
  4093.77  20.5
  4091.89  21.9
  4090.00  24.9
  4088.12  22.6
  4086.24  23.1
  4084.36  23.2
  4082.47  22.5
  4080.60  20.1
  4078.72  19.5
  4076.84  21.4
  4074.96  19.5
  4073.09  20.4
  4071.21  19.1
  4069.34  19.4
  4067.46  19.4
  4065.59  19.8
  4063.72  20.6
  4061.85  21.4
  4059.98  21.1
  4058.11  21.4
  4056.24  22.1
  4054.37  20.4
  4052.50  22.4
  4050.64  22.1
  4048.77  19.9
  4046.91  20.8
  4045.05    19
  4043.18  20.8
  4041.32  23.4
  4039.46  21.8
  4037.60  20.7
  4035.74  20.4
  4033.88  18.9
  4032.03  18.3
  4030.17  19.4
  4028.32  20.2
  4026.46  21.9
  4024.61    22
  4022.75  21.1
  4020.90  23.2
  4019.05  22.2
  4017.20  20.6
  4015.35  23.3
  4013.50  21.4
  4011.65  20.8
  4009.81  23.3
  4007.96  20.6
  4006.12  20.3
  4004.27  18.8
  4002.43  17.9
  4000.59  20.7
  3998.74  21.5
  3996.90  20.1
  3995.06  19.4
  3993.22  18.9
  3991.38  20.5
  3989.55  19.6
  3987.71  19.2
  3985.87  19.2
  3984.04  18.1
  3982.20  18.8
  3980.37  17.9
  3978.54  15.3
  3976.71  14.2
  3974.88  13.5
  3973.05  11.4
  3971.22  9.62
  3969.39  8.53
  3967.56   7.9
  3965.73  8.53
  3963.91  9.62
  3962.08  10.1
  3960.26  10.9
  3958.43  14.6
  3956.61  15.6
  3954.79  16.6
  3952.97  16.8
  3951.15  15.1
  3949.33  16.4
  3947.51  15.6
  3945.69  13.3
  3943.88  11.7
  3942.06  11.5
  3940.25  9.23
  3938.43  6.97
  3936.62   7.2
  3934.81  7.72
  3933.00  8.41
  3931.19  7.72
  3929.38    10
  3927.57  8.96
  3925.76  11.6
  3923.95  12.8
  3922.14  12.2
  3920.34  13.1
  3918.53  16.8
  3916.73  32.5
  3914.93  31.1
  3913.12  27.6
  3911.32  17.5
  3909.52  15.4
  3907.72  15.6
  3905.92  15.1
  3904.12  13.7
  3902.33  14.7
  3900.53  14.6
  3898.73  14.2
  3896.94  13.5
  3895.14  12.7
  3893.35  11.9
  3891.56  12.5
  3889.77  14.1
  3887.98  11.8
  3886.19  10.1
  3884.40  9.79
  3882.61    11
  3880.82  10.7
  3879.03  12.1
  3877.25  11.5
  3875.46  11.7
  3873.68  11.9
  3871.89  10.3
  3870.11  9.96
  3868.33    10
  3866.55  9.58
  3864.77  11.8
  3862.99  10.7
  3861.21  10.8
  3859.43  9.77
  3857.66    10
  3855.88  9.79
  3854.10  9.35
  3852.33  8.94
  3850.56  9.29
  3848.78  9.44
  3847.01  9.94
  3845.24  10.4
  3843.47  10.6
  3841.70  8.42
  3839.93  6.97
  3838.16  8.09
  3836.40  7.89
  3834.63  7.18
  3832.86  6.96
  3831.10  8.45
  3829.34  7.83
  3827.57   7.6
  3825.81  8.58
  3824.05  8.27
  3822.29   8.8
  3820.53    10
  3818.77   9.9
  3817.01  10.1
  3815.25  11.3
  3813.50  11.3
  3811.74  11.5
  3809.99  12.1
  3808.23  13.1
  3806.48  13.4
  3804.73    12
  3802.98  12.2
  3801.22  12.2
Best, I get 1.7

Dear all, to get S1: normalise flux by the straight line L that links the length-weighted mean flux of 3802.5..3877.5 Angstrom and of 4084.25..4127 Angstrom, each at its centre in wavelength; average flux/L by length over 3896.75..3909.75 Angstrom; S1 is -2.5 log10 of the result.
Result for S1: -0.17 mag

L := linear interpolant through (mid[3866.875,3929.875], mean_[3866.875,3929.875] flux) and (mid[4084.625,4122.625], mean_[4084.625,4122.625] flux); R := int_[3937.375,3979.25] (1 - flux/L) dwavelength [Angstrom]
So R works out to 9.8 Angstrom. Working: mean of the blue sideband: 14.1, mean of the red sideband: 20.7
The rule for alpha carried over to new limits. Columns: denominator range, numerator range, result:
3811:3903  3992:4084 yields 2.19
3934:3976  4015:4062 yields 1.88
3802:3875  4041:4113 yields 2.37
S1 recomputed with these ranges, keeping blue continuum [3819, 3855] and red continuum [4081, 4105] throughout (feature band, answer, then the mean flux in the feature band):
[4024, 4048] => -0.117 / 20.6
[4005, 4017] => -0.240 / 21.5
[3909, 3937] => -0.189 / 15.2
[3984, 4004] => -0.193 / 19.6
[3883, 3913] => -0.184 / 13.9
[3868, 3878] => -0.049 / 10.9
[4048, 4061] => -0.105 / 21.3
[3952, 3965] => 0.094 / 13.4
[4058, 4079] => -0.009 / 20.2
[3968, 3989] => 0.051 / 15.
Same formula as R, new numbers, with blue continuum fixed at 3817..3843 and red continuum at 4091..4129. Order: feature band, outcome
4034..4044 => -2.4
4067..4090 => -2.8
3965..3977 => 3.3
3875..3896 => -2.0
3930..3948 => 4.4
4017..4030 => -4.0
